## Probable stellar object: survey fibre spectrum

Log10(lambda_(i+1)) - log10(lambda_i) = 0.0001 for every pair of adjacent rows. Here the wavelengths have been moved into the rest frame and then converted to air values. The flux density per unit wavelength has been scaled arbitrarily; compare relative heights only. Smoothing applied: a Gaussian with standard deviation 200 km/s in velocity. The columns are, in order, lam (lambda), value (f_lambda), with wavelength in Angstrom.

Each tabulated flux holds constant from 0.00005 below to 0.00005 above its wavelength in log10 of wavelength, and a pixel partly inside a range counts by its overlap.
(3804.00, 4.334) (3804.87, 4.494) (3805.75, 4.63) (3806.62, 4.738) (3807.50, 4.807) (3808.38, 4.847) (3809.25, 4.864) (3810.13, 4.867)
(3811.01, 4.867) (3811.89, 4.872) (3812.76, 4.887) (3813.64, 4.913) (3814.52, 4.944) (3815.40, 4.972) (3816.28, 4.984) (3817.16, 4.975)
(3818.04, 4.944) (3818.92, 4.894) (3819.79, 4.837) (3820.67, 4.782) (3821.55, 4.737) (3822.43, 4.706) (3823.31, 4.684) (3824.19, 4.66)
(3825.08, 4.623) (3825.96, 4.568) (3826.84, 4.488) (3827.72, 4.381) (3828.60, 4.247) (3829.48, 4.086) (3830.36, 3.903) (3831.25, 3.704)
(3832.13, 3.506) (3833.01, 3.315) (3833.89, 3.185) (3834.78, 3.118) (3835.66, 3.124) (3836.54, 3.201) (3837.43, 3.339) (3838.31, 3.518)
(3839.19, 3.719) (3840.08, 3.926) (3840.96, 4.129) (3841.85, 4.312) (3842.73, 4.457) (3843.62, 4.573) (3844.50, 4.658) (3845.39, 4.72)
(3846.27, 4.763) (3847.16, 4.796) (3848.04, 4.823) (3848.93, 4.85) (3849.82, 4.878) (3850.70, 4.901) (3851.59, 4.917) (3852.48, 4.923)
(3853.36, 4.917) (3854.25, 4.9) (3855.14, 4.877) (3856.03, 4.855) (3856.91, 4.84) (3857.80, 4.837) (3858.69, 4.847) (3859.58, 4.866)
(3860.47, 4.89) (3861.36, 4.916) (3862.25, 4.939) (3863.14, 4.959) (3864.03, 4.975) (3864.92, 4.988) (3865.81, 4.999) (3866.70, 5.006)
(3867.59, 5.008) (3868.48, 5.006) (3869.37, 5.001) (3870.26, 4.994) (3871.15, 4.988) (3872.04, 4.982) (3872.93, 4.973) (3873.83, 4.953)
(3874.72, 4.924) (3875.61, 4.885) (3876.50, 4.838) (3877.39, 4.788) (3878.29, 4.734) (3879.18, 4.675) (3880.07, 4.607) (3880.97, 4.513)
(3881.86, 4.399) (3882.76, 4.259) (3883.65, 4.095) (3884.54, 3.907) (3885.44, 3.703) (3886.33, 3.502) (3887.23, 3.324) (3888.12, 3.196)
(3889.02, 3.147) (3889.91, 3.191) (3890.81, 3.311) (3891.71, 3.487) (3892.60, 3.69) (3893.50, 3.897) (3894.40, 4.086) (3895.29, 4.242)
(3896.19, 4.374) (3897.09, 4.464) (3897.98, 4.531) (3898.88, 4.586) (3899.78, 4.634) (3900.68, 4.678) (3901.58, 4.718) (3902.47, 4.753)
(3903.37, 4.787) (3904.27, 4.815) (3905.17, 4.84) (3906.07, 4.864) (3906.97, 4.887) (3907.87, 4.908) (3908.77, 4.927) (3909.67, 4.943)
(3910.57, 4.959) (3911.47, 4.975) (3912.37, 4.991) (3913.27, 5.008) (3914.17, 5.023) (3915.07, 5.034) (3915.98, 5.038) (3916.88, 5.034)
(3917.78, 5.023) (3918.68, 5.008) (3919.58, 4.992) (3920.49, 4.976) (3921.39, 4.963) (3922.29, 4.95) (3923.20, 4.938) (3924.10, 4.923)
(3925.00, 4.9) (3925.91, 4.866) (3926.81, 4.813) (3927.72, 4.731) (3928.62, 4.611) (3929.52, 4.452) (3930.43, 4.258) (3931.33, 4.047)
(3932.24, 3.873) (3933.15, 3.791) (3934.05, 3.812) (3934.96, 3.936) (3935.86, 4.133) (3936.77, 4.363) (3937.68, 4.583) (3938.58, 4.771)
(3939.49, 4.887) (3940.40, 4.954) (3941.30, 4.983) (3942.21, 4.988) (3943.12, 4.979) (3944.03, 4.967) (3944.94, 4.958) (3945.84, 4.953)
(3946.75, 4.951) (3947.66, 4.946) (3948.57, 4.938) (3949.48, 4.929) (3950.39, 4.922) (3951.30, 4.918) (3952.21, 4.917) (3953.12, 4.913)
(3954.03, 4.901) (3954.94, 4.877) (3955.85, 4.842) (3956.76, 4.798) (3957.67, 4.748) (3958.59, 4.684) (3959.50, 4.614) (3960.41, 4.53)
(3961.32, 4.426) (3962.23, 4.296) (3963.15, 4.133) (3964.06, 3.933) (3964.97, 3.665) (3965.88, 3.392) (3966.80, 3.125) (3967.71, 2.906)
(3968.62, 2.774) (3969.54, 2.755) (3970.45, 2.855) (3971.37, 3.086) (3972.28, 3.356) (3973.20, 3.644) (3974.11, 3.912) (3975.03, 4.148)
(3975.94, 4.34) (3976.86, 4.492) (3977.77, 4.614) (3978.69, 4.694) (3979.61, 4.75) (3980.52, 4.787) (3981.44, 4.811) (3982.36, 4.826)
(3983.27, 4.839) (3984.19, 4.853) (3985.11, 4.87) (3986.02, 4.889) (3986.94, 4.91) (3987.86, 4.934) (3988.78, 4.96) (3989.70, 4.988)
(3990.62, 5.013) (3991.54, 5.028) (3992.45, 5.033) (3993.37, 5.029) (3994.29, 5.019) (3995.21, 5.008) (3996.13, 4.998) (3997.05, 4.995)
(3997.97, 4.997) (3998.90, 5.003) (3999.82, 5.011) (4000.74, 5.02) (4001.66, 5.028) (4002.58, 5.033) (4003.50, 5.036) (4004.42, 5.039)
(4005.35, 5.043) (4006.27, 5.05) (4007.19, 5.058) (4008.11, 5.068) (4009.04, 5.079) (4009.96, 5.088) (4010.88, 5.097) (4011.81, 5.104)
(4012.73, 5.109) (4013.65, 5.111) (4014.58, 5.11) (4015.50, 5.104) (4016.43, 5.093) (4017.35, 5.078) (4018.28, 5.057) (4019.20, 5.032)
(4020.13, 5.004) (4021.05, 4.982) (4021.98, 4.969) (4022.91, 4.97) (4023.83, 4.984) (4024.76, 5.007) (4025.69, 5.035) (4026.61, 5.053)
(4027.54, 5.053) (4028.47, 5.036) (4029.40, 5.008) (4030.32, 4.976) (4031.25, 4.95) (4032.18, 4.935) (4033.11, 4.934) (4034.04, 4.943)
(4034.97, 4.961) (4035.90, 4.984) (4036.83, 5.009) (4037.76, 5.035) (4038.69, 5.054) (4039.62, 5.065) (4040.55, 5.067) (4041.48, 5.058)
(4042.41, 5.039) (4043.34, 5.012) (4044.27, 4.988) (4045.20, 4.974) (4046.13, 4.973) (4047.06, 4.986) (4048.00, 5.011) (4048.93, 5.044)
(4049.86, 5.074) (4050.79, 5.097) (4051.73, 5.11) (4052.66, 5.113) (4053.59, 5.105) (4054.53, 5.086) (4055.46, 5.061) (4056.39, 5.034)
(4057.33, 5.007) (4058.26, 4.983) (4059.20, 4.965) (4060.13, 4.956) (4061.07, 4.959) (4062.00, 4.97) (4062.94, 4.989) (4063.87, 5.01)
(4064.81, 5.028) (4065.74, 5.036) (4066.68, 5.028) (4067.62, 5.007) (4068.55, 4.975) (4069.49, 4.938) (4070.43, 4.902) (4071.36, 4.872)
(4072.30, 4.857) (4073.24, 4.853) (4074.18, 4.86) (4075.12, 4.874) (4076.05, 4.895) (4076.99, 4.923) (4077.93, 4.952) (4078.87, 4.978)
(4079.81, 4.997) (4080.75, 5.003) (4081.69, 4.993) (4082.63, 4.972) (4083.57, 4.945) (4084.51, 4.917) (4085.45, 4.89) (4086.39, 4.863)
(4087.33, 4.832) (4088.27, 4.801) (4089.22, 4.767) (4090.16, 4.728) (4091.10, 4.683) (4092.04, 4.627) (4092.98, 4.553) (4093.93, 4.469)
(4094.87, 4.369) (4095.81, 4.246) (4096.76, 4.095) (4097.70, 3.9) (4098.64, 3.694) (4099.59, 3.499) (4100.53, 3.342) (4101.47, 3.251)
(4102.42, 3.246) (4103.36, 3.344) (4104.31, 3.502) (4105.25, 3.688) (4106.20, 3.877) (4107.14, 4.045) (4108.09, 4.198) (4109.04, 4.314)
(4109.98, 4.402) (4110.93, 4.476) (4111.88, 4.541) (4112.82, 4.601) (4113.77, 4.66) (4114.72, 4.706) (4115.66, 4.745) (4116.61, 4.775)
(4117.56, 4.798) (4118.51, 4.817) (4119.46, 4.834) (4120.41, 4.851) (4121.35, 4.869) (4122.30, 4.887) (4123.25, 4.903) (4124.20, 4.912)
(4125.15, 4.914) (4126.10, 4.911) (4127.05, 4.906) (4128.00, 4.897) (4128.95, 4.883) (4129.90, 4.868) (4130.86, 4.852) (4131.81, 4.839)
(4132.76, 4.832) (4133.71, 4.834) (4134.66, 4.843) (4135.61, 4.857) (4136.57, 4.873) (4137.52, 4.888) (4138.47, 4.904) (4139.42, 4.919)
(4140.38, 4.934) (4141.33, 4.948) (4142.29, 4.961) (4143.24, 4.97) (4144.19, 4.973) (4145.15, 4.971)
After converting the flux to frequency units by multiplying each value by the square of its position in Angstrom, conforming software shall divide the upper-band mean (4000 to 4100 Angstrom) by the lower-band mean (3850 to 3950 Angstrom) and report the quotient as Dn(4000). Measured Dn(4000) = 1.14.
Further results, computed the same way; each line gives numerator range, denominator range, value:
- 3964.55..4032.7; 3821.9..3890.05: 1.14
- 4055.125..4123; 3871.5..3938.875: 1.12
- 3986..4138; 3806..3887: 1.18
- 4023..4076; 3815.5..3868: 1.23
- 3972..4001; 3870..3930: 1.09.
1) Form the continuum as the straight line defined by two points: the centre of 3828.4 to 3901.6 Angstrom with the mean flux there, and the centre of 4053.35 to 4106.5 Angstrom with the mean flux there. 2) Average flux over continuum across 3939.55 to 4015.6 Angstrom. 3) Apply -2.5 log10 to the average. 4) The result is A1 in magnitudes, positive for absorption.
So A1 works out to -0.03 mag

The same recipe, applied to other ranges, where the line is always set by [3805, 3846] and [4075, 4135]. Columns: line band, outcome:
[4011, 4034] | -0.12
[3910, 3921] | -0.13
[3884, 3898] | 0.18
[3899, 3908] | -0.08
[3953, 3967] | 0.02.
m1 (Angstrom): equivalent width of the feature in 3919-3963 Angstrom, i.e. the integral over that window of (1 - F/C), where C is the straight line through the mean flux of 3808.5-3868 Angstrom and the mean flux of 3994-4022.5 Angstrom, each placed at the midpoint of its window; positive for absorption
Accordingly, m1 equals 1.4 Angstrom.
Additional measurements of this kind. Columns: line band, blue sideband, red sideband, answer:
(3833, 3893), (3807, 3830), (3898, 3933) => 4.4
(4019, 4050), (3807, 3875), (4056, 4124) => -2.6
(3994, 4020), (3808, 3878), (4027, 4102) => -1.5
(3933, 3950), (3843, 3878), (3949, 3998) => -0.4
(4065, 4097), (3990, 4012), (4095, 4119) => -3.5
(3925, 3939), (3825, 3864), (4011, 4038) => 1.0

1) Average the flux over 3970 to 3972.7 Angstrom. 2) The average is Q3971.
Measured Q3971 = 3.09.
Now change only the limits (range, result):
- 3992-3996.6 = 5.02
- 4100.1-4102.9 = 3.28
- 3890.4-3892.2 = 3.41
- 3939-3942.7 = 4.95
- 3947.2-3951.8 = 4.93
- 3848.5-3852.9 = 4.89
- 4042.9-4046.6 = 4.99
